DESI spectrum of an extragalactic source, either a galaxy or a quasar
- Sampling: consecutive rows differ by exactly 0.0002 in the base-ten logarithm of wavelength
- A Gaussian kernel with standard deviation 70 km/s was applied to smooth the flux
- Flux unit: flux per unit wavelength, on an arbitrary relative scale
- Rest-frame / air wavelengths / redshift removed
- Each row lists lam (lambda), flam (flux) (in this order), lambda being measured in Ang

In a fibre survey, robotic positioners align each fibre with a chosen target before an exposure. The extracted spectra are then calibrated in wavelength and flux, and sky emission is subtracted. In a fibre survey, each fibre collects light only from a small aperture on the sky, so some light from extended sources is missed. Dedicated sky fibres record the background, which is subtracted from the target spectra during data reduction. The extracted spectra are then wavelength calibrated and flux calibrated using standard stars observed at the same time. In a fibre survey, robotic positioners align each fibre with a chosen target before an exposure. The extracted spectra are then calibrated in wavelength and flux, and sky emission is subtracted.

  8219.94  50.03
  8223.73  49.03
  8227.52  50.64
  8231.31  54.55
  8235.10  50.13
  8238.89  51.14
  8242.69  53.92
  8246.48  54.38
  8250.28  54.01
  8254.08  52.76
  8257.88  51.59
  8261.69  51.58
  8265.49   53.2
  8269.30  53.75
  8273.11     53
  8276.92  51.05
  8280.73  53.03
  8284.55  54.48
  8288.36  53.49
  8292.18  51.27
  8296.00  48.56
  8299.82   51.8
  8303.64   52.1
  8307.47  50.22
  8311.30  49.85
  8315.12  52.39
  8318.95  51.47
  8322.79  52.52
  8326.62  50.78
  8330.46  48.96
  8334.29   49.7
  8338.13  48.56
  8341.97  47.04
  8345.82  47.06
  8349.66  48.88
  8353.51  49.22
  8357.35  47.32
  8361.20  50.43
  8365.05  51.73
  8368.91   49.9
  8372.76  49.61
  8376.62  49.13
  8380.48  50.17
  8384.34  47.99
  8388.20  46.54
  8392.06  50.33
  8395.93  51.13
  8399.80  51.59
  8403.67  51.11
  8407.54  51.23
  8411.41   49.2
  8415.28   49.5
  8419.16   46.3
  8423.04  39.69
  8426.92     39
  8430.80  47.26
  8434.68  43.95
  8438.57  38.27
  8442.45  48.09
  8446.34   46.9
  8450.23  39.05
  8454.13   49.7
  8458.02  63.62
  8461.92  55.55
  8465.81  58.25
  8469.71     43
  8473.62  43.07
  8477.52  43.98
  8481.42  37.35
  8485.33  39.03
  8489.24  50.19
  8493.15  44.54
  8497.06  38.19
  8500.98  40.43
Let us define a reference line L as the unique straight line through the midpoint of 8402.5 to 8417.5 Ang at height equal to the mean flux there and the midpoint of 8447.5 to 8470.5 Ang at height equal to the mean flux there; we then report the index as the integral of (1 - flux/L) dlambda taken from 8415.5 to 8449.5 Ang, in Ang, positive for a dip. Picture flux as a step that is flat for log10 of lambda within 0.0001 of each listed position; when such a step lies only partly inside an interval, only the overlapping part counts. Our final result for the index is 4.7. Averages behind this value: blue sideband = 50.2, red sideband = 51.8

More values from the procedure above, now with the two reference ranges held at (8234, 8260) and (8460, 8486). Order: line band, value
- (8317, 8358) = 0.6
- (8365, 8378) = -0.2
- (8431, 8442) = 1.0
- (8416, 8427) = 1.1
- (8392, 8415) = -1.3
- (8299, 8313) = 0.0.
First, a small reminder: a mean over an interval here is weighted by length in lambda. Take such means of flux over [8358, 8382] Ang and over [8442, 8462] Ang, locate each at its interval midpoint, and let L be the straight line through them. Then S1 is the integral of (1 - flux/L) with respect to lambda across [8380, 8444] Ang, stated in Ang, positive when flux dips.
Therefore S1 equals 3.9 Ang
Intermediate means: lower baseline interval 50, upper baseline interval 50.2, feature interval 47.1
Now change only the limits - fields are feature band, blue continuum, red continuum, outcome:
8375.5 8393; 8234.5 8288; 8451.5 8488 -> 0.4 Ang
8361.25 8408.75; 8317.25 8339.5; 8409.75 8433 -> -2.9 Ang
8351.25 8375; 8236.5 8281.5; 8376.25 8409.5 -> 0.4 Ang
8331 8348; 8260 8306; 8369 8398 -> 0.8 Ang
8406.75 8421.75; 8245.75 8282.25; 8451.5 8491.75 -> 0.3 Ang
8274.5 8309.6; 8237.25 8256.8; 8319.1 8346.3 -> -0.4 Ang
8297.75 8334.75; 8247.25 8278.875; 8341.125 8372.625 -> -0.3 Ang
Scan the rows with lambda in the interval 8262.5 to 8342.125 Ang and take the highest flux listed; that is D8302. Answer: 54.48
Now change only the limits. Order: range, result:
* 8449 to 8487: 63.62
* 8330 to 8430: 51.73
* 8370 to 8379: 49.61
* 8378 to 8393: 50.33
